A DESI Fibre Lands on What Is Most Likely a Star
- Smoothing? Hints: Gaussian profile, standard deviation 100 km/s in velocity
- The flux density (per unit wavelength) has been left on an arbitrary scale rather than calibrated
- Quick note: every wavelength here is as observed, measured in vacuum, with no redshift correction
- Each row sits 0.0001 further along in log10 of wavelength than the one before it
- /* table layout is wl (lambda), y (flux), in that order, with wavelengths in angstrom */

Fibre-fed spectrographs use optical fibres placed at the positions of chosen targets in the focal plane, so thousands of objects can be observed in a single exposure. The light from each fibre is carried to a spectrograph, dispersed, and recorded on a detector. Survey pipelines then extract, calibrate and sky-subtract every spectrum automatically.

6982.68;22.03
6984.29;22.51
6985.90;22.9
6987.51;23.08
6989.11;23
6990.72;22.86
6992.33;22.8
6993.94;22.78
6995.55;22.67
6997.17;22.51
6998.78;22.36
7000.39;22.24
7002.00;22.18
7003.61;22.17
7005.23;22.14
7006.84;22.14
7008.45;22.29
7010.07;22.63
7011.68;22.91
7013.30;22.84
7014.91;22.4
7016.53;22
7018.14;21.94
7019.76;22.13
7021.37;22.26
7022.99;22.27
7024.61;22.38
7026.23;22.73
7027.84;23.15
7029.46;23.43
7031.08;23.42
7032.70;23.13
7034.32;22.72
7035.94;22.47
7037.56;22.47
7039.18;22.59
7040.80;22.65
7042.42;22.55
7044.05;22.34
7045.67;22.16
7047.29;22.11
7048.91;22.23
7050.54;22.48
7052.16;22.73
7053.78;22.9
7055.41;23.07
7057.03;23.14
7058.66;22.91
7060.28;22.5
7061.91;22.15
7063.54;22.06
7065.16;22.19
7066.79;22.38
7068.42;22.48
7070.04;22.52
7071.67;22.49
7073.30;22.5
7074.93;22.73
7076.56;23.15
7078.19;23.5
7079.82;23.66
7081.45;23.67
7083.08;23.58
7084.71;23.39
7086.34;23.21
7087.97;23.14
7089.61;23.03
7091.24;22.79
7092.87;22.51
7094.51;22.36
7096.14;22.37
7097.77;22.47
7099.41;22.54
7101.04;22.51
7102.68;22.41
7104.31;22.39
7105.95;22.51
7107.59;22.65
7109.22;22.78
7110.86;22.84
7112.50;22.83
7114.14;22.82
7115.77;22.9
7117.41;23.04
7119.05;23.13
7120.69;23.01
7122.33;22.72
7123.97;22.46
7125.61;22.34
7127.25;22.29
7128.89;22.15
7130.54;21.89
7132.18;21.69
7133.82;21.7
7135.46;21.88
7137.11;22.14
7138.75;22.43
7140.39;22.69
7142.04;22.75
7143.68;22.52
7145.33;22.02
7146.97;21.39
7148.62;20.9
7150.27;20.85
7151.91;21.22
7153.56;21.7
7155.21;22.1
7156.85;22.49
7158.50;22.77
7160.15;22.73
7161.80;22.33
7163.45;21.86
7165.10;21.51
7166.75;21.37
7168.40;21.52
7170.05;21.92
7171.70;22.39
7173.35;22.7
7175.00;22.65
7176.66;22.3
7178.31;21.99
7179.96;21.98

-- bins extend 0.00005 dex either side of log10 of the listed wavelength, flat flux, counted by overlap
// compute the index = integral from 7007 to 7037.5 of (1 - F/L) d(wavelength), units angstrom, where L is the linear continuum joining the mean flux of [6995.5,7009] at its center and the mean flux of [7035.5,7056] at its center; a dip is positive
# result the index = -0.3 angstrom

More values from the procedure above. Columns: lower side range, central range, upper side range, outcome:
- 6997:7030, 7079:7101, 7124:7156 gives -0.8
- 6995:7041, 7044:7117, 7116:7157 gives -1.3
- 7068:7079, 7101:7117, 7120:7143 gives -0.1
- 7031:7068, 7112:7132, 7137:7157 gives -0.5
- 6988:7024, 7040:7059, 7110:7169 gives -0.2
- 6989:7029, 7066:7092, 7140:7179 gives -0.9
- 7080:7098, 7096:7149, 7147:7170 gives 0.0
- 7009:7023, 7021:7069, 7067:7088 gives 0.2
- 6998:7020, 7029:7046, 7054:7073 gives -0.2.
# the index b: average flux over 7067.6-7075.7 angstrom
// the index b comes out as 22.5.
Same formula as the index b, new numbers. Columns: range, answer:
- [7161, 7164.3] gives 22.1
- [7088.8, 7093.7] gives 22.8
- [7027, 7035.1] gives 23.2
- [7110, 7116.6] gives 22.8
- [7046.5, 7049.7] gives 22.2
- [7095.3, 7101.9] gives 22.5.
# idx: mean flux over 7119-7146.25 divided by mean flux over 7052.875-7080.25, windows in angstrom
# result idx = 1.0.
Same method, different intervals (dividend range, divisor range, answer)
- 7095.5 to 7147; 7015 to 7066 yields 1.00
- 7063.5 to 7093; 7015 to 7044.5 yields 1.02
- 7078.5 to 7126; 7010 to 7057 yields 1.01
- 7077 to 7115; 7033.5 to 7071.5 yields 1.02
